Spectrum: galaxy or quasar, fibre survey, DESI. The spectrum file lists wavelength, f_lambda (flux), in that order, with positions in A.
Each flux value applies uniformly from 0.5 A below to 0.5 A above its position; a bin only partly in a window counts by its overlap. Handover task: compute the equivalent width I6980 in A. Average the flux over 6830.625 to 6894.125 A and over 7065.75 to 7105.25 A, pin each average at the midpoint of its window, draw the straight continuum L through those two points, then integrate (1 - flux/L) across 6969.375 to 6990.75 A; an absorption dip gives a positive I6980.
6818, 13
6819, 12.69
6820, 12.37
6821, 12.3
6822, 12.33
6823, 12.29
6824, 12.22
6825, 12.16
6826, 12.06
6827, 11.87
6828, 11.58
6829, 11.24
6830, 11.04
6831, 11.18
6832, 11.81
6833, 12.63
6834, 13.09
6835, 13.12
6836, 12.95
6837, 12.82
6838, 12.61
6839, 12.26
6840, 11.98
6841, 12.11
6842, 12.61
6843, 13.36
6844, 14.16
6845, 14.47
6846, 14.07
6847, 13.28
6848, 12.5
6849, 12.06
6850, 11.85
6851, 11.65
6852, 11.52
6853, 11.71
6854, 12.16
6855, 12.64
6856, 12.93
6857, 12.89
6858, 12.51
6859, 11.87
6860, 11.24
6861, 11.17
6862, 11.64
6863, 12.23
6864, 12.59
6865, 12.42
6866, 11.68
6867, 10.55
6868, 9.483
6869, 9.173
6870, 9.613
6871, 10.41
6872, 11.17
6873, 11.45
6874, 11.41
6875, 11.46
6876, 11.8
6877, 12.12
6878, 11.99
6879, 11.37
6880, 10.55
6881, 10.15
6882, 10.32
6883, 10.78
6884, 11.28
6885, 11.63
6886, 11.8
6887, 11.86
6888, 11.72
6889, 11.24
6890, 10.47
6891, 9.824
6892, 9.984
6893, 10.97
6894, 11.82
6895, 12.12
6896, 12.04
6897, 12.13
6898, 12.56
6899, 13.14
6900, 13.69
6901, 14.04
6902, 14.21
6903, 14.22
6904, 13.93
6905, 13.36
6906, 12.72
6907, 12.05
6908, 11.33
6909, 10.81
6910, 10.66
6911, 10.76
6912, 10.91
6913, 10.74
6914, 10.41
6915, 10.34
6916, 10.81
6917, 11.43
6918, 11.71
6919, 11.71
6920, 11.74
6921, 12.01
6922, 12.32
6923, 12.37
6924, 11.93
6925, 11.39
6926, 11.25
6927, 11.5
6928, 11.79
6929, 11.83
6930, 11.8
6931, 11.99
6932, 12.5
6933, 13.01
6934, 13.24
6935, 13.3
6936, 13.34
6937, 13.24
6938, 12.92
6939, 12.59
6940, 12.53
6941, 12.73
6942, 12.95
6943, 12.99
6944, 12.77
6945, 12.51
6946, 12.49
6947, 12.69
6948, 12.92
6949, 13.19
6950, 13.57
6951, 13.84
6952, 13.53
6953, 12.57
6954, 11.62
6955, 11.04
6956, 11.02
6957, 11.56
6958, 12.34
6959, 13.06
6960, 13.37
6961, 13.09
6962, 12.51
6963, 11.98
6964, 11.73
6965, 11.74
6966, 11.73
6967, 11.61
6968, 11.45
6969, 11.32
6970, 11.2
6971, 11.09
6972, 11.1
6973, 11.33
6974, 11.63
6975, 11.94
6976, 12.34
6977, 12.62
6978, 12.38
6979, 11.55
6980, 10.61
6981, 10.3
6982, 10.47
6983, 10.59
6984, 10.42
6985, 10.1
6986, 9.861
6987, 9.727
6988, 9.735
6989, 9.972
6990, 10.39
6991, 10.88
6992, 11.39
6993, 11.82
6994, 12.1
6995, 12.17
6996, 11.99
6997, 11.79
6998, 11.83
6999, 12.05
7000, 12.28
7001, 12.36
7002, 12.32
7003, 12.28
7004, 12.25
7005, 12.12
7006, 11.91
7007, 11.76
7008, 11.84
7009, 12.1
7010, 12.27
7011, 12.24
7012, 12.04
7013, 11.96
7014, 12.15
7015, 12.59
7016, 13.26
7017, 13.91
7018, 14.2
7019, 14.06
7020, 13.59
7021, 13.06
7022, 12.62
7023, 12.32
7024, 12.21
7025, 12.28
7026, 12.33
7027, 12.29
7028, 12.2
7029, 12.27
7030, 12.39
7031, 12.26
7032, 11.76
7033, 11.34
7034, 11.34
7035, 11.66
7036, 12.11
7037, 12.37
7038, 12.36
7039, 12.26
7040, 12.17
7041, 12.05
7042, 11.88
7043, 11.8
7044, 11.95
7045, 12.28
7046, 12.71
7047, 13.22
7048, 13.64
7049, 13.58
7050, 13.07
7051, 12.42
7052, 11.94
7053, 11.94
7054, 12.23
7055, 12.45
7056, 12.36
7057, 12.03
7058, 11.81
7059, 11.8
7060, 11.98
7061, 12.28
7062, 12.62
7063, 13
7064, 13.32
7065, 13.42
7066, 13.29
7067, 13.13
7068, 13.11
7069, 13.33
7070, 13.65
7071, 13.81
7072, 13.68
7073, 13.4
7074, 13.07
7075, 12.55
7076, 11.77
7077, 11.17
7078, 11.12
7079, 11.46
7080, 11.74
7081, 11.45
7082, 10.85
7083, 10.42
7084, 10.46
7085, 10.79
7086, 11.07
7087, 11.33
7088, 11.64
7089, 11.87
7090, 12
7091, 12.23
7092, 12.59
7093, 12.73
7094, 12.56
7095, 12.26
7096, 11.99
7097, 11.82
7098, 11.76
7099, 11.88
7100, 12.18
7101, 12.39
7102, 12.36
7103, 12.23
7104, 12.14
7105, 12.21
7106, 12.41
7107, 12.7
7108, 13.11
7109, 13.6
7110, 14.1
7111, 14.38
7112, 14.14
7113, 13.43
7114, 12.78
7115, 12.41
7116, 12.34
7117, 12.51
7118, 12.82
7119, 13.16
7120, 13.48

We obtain 1.9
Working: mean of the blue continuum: 11.8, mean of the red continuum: 12.1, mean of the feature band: 10.9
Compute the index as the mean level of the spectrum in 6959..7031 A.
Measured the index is 11.9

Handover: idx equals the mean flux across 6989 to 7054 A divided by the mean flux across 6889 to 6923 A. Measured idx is 1.04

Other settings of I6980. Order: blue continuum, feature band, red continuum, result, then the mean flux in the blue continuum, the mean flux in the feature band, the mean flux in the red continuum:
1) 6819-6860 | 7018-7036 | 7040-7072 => 0.3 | 12.4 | 12.4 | 12.7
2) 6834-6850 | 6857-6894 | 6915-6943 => 4.2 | 12.9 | 11.2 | 12.2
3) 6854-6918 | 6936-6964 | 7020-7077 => -1.6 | 11.6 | 12.6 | 12.5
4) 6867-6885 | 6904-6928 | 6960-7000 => -1.0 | 10.9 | 11.5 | 11.4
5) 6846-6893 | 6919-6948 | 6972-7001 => -2.7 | 11.5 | 12.4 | 11.2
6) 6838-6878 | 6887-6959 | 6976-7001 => -3.7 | 12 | 12.2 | 11.2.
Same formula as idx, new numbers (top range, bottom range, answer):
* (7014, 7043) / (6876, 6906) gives 1.04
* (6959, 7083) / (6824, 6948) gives 1.01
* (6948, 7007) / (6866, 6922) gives 1.02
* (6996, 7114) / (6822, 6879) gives 1.03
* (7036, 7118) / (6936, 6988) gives 1.04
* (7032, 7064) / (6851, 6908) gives 1.05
